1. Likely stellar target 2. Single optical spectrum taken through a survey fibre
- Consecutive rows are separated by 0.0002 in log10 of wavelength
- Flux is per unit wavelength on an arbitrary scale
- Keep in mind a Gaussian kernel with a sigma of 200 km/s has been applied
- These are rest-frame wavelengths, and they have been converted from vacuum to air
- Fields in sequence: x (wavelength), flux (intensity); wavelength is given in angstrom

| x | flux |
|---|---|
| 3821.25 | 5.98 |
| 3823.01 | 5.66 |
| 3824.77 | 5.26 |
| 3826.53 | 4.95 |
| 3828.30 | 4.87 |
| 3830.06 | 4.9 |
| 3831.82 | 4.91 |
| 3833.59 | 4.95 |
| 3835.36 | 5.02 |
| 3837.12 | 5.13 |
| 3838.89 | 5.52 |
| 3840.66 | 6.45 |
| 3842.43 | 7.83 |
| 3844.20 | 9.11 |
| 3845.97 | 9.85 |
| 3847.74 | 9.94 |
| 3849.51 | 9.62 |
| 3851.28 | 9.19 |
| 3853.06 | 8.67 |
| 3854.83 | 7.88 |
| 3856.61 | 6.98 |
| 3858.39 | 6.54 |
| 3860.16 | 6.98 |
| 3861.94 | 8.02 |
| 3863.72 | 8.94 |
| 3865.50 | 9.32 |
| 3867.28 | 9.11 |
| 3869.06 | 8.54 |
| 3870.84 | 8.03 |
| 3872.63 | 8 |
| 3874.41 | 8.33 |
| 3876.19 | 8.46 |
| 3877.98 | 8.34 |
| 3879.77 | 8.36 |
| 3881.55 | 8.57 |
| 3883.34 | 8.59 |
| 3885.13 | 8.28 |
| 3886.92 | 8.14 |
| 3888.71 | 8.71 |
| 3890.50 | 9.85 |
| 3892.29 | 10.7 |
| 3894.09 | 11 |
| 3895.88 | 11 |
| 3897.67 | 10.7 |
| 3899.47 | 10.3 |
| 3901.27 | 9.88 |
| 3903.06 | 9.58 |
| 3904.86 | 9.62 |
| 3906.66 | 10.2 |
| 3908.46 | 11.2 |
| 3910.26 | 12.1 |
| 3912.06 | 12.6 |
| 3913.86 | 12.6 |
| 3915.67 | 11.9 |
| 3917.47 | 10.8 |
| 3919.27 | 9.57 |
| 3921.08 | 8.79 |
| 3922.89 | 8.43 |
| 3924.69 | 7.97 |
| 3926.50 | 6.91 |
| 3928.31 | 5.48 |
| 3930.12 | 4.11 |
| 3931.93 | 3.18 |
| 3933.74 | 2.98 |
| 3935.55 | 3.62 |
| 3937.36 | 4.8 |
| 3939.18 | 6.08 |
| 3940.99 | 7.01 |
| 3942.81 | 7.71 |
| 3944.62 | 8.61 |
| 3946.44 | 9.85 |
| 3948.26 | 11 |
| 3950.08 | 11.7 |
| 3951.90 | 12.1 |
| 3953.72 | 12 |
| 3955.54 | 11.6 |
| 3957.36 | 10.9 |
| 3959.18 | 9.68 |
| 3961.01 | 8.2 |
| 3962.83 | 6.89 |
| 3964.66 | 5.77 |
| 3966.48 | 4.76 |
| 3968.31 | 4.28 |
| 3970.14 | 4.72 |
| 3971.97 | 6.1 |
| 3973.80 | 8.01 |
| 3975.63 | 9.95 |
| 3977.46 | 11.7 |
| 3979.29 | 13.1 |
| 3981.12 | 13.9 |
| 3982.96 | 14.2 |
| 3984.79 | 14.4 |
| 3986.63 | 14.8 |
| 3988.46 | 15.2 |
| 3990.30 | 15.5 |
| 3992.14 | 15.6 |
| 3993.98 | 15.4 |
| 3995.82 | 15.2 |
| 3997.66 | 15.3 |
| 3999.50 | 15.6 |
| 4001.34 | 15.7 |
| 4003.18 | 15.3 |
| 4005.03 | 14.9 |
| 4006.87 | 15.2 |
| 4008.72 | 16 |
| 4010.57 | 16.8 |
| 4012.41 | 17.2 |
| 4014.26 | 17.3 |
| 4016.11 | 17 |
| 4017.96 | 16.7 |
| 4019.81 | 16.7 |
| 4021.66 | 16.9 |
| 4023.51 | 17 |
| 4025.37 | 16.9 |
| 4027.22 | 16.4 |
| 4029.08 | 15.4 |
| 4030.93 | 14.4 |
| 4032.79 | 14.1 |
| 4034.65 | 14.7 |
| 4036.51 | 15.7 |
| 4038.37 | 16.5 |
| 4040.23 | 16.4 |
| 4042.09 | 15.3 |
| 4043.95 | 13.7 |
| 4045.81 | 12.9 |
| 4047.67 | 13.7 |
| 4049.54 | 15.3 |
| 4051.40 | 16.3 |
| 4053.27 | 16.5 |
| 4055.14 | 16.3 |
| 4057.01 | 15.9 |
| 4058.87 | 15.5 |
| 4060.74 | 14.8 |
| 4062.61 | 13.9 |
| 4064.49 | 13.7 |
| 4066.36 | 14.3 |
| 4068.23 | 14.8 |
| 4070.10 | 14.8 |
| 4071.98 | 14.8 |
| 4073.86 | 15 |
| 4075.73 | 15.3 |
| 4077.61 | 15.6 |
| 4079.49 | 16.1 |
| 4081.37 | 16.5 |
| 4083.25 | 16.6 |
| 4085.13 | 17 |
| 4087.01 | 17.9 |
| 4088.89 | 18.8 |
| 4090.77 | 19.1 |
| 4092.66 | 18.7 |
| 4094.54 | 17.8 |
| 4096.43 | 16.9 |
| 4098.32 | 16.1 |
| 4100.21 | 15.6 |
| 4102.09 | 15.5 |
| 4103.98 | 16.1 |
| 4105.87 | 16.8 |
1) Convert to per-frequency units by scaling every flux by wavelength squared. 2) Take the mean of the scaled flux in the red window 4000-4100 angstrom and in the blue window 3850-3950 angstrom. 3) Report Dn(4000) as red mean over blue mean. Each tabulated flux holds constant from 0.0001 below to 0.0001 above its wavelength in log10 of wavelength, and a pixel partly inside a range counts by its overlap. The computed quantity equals 1.99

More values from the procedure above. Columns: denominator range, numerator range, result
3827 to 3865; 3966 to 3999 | 1.78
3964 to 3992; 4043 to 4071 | 1.45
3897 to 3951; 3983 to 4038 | 1.91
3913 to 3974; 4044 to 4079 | 2.01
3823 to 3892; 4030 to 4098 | 2.28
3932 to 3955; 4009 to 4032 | 2.14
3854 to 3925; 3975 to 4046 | 1.74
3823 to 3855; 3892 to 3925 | 1.59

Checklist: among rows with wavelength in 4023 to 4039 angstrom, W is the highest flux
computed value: 17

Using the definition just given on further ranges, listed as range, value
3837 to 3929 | 12.6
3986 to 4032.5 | 17.3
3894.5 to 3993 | 15.6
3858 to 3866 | 9.32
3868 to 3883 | 8.57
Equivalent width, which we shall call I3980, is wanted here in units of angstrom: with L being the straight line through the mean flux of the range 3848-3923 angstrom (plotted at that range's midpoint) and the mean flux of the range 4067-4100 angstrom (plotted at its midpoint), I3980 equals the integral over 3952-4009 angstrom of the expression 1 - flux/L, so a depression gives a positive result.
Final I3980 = 4.5 angstrom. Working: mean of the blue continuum 9.36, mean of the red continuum 16.5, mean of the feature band 11.9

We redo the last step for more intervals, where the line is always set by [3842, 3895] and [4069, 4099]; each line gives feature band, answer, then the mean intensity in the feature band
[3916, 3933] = 5.29 angstrom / 7.36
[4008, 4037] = -3.69 angstrom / 16.2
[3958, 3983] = 8.04 angstrom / 8.49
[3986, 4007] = -2.96 angstrom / 15.3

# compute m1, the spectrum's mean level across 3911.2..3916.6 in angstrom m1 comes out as 12.4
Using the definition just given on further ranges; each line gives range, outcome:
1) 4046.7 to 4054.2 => 15.4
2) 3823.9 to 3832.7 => 4.98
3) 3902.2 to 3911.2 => 10.6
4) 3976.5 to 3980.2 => 12.4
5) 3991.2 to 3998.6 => 15.4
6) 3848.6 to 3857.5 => 8.47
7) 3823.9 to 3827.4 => 5.11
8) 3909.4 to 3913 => 12.4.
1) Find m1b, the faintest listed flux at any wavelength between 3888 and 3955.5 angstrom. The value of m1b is 2.98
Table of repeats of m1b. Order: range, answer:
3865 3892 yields 8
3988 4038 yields 14.1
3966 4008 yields 4.28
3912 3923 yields 8.43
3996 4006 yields 14.9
